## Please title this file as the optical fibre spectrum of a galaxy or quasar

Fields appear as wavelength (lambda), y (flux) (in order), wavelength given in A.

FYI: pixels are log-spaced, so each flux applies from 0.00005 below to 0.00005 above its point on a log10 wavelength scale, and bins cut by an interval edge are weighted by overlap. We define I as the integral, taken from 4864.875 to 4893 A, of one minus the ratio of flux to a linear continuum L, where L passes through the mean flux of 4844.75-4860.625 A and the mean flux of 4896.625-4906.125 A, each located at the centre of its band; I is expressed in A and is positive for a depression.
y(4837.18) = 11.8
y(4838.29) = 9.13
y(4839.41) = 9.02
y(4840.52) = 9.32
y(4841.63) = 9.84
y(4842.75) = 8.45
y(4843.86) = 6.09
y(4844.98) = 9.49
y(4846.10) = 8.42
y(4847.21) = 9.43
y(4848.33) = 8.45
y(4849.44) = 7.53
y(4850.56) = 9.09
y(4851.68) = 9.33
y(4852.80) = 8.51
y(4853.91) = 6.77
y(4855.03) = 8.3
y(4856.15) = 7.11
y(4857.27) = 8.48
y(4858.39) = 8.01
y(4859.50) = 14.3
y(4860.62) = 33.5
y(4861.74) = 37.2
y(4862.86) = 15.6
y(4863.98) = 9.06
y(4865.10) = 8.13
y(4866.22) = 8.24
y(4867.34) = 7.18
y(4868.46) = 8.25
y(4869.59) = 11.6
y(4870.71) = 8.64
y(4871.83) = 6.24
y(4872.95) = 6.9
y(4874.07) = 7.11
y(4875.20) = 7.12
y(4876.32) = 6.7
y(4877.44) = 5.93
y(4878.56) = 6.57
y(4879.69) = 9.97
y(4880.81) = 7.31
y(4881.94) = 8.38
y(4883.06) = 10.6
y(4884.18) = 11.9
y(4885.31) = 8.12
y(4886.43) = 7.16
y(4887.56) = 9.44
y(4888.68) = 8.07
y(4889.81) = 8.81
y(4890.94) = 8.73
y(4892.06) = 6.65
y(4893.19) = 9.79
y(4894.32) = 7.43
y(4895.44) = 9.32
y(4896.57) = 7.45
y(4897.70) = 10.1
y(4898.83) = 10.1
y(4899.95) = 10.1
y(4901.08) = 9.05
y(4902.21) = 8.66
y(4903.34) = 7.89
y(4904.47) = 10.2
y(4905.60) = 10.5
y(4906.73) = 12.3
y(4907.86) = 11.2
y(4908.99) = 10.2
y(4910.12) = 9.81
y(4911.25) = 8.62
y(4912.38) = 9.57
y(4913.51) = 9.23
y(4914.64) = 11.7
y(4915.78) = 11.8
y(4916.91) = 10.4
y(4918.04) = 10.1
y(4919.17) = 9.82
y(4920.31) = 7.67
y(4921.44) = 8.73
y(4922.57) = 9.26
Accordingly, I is 4.1 A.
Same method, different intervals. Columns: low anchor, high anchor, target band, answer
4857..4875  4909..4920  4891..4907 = 2.4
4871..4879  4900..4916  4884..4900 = -0.7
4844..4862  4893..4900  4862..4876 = 1.9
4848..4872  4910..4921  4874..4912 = 5.7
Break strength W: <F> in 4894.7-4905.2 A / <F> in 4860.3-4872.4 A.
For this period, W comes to 0.68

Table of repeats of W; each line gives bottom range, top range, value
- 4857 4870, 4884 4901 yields 0.62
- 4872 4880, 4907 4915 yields 1.43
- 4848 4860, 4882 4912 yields 1.07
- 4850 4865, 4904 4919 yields 0.78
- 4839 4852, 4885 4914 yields 1.06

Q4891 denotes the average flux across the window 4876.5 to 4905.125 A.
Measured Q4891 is 8.69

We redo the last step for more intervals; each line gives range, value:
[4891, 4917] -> 9.63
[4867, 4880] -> 7.64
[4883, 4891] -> 9.03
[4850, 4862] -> 13.1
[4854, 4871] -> 12.8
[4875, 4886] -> 8.29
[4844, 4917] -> 9.78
